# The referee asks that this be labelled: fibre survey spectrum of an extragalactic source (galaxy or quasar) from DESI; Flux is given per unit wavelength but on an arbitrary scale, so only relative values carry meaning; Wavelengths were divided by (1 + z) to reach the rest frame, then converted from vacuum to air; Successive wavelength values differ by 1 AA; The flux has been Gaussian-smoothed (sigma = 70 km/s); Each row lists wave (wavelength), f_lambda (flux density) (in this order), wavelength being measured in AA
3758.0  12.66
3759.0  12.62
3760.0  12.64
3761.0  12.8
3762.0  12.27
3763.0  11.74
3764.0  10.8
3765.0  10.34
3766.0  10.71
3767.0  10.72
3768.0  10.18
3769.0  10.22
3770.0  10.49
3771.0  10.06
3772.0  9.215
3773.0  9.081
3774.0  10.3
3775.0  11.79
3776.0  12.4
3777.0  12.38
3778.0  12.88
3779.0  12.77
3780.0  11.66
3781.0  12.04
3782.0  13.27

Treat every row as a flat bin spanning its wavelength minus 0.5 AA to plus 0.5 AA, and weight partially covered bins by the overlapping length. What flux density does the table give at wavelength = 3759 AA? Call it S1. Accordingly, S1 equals 12.62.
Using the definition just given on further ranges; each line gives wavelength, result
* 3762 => 12.27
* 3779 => 12.77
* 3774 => 10.3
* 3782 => 13.27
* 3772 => 9.215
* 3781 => 12.04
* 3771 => 10.06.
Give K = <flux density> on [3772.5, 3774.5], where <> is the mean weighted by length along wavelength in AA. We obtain 9.69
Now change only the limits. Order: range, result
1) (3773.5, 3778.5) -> 12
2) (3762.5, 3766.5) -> 10.9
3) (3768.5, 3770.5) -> 10.4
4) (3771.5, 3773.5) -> 9.15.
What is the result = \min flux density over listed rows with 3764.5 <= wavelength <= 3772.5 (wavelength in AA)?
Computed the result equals 9.215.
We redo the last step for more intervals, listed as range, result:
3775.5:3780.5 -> 11.66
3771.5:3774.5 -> 9.081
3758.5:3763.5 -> 11.74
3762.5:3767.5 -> 10.34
